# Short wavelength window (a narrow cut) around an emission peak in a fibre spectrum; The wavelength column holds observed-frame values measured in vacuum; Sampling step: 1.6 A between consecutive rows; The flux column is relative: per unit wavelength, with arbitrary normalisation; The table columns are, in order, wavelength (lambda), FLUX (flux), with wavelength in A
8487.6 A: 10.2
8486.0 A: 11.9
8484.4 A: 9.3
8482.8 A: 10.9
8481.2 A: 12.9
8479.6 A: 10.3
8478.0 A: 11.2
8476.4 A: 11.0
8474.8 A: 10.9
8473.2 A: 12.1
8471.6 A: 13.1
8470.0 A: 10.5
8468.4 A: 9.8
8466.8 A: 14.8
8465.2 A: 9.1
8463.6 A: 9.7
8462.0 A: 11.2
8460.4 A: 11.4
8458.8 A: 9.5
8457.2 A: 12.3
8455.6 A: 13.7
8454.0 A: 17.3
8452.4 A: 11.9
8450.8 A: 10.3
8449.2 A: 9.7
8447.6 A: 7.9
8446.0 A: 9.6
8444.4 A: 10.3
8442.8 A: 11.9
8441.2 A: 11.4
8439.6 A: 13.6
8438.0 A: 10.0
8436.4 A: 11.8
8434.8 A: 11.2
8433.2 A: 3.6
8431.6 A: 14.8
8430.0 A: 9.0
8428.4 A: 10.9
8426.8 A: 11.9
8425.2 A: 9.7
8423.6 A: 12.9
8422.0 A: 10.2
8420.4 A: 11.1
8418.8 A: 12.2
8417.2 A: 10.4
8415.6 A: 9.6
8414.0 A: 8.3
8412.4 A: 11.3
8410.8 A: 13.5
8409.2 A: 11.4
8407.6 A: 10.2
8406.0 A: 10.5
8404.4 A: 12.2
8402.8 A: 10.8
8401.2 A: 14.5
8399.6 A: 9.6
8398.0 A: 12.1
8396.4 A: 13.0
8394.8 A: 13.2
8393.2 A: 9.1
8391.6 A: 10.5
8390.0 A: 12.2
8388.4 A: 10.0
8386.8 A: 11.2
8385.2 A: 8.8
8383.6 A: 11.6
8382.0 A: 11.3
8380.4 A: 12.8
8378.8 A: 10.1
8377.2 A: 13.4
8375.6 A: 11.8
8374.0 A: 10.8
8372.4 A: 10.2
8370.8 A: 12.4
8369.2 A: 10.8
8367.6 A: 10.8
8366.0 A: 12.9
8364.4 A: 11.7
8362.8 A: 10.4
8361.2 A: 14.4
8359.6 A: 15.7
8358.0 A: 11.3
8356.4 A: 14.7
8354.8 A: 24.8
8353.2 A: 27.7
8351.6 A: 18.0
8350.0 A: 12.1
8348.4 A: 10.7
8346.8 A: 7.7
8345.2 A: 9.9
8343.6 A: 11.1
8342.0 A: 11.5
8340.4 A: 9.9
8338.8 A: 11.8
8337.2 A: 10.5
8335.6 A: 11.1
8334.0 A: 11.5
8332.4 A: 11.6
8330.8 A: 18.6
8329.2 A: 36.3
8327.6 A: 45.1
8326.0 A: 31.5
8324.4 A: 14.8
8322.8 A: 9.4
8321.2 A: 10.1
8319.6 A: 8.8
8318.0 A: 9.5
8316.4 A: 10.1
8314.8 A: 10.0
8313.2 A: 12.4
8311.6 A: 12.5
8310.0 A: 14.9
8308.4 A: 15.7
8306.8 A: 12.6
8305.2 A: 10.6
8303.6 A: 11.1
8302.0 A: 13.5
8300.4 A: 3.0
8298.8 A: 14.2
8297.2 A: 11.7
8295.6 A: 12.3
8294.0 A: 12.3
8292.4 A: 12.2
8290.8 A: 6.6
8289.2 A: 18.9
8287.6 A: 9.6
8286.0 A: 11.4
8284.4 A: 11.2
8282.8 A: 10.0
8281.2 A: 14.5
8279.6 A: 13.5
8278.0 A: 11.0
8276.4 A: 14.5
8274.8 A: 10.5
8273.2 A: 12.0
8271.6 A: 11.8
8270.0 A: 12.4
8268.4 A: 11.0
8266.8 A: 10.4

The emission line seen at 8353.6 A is [N II] 6583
